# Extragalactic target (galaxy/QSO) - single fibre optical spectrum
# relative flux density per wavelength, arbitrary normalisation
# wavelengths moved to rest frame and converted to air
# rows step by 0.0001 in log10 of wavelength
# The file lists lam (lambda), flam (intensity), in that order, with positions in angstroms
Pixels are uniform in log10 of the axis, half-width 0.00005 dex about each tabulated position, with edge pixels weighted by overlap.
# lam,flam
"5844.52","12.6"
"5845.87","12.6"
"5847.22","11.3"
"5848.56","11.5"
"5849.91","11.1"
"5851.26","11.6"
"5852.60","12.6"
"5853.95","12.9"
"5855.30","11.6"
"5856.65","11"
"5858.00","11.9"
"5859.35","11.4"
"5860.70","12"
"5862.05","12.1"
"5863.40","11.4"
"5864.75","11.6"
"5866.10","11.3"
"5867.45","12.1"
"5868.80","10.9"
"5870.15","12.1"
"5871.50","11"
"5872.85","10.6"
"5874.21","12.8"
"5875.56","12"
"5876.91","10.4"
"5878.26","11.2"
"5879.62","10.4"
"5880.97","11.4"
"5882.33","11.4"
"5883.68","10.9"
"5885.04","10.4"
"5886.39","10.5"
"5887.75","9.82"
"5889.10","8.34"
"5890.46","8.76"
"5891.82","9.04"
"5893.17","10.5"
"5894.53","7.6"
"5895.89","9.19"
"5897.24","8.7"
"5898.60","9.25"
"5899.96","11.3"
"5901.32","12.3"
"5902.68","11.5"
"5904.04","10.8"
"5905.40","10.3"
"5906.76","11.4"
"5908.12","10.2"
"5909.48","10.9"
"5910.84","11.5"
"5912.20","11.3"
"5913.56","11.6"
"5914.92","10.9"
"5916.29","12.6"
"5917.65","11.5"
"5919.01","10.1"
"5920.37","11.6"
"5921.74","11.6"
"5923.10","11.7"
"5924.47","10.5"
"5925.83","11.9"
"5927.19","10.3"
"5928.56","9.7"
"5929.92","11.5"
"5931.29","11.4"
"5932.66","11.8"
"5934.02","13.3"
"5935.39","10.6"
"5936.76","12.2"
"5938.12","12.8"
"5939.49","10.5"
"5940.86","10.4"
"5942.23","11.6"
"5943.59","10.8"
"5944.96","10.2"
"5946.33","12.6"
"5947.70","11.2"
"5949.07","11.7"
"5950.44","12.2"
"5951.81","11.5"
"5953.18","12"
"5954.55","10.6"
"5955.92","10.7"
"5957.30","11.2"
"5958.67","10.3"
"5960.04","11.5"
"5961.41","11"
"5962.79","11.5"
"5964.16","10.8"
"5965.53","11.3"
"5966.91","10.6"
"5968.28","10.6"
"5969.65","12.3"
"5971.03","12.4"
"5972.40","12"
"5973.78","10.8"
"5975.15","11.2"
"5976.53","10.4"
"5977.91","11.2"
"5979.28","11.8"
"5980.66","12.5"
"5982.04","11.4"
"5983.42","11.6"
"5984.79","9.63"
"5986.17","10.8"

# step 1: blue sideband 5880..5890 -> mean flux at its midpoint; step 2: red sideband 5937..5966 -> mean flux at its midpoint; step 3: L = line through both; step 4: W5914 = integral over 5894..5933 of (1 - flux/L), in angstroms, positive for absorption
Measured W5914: -0.4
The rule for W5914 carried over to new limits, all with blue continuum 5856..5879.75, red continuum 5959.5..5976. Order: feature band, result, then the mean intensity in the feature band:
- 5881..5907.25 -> 3.0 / 10.1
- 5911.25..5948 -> 0.1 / 11.3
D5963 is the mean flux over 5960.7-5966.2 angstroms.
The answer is 11.2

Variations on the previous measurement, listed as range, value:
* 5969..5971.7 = 12.3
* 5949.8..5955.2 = 11.6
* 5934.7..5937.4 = 11.4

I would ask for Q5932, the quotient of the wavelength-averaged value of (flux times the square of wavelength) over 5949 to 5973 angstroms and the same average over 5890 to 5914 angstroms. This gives 1.12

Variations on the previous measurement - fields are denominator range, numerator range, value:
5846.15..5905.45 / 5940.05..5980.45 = 1.06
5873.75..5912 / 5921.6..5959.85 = 1.10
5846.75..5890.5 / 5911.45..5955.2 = 1.03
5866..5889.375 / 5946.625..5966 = 1.05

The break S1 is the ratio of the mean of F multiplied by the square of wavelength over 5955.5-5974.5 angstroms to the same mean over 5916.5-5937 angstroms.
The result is 1.0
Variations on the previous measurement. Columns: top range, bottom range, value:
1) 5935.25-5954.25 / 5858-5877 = 1.01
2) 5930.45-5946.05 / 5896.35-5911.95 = 1.08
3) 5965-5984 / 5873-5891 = 1.11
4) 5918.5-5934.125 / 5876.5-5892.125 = 1.11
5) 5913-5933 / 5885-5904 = 1.16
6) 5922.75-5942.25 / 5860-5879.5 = 1.01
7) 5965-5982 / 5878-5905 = 1.16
